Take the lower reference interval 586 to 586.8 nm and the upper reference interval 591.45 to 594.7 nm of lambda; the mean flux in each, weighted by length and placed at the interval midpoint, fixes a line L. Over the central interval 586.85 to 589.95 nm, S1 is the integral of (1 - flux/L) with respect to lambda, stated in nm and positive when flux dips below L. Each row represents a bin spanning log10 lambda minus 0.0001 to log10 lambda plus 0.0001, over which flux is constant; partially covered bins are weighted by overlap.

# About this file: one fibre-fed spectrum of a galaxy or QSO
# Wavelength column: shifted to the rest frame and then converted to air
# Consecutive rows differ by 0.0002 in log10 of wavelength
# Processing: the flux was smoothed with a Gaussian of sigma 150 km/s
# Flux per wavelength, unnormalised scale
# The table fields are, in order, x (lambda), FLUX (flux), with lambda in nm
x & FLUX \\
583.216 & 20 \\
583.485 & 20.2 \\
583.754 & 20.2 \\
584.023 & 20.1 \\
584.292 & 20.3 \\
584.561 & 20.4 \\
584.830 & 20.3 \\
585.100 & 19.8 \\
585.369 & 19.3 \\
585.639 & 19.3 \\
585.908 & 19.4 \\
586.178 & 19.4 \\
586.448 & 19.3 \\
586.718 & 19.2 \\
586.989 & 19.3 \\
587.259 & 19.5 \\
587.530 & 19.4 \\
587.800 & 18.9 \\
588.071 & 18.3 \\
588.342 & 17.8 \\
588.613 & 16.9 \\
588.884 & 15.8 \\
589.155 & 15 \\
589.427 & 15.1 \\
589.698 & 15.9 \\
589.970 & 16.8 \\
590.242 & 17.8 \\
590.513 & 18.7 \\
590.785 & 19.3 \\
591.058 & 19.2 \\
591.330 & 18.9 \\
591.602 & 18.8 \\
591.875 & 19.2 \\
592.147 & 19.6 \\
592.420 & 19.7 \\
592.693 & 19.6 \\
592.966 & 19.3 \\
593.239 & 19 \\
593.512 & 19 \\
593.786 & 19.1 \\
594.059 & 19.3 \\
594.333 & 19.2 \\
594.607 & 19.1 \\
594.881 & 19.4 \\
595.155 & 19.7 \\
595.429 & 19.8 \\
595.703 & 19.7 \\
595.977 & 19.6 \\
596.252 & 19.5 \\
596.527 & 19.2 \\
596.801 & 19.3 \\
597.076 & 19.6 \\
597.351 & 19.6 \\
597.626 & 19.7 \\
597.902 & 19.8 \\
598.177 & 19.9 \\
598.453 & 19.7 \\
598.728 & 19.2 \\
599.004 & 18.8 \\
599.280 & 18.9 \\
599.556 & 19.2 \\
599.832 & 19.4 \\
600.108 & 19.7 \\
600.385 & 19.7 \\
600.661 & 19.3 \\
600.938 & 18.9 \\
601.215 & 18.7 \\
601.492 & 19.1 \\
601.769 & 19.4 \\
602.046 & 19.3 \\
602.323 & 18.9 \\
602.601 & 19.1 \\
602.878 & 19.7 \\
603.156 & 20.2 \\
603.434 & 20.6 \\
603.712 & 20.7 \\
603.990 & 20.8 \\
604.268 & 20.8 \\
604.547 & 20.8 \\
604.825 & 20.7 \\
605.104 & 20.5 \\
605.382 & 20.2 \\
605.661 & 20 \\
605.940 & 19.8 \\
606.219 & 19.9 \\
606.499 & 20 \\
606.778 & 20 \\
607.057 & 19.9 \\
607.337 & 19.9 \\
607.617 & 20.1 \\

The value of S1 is 0.30 nm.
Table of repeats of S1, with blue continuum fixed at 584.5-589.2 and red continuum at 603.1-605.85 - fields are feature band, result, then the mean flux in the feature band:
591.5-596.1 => 0.03 nm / 19.4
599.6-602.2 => 0.12 nm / 19.3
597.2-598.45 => 0.01 nm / 19.7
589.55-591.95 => 0.12 nm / 18.3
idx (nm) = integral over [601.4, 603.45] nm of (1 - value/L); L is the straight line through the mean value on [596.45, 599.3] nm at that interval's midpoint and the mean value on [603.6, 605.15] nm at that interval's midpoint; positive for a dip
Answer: 0.09 nm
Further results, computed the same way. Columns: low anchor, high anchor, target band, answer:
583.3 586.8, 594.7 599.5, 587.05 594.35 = 0.49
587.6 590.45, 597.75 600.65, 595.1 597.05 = -0.09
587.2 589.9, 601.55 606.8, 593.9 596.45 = -0.15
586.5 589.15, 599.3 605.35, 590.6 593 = -0.08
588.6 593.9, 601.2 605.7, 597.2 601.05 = -0.01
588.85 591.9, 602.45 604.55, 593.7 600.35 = -0.18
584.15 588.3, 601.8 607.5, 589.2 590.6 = 0.21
